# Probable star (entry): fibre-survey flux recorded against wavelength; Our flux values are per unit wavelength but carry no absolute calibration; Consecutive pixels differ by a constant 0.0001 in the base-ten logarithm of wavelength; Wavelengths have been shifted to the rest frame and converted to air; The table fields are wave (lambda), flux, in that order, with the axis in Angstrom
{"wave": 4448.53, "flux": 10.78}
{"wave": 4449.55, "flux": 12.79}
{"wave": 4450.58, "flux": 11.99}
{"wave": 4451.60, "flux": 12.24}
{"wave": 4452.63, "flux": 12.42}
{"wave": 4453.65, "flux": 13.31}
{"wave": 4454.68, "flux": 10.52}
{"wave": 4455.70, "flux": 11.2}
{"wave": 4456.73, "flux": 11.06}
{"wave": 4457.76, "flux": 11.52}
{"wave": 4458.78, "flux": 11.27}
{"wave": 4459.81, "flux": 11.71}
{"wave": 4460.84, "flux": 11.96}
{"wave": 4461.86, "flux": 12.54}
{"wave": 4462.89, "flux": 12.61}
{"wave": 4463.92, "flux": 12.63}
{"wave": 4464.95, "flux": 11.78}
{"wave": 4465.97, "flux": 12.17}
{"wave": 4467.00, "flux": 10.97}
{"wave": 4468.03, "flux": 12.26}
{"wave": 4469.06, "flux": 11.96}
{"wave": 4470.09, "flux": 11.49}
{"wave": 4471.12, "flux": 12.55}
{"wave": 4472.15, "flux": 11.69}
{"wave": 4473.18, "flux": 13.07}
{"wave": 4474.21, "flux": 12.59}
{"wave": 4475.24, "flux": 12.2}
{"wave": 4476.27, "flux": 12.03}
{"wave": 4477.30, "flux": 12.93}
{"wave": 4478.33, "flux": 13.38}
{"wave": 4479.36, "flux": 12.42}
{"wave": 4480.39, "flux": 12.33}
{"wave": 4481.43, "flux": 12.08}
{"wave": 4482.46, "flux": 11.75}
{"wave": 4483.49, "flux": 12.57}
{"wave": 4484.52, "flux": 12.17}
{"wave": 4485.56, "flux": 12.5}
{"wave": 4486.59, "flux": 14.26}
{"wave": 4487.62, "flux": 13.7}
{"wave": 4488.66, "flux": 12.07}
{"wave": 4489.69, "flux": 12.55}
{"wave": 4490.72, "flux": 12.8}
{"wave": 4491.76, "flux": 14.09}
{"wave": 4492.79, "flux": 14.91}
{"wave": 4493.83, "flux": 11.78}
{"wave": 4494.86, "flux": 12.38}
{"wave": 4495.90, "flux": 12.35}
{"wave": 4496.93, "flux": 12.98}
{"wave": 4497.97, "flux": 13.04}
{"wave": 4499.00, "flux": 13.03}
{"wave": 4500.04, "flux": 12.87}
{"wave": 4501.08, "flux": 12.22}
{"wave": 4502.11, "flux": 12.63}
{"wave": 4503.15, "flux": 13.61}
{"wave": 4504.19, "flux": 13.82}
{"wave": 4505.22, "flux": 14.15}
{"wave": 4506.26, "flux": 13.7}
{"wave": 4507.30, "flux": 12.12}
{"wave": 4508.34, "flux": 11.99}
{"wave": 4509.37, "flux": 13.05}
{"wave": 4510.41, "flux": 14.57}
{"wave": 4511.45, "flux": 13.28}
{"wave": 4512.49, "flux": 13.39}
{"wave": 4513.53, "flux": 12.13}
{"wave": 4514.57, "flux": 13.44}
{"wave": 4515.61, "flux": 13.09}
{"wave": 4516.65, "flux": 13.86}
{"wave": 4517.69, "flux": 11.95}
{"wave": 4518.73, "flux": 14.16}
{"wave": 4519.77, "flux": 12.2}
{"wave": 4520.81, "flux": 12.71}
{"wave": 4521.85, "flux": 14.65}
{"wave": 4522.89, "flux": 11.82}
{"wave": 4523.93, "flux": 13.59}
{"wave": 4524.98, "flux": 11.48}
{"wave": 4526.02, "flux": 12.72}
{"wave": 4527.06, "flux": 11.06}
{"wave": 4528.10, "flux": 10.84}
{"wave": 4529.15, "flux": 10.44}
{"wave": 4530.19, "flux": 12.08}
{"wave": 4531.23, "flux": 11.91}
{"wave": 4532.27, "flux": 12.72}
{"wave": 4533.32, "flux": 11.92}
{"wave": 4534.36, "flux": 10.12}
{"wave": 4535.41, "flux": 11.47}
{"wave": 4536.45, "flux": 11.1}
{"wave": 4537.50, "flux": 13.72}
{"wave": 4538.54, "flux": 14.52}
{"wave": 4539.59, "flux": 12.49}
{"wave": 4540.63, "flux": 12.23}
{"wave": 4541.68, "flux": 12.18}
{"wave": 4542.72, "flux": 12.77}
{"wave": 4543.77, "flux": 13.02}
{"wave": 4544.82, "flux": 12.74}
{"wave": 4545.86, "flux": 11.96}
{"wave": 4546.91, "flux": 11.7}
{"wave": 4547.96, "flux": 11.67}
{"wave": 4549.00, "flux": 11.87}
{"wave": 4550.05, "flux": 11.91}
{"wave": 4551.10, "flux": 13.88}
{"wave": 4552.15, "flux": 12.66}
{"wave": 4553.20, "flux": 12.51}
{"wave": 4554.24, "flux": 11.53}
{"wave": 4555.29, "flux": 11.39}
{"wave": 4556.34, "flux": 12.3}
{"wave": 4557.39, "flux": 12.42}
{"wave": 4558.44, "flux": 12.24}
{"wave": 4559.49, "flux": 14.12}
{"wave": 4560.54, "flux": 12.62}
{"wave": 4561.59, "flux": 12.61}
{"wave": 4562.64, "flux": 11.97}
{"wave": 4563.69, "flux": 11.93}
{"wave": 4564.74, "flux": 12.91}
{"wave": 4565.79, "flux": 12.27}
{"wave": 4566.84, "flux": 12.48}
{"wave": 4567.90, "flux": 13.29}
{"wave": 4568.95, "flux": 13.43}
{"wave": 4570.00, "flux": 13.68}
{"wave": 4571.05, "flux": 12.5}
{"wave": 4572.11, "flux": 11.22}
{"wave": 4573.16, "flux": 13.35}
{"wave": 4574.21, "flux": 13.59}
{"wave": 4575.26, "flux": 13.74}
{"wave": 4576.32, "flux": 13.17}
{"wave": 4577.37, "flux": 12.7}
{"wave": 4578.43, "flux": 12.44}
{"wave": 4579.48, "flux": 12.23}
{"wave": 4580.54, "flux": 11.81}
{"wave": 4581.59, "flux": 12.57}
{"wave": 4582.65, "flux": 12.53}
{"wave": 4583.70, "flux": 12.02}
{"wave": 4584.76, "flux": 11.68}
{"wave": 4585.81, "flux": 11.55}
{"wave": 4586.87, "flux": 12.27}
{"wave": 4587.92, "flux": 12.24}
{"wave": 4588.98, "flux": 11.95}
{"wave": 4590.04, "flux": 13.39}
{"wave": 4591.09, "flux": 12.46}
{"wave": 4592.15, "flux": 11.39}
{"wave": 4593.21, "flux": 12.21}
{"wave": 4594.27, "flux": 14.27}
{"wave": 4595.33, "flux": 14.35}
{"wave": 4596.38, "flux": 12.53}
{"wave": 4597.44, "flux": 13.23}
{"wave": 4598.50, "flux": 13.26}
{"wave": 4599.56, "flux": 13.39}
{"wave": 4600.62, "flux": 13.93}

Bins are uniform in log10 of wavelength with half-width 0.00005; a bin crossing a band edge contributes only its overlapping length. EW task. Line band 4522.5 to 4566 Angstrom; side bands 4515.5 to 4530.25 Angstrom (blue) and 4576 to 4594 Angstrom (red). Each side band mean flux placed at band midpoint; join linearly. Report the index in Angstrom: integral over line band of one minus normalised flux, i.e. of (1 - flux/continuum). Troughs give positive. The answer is 0.56 Angstrom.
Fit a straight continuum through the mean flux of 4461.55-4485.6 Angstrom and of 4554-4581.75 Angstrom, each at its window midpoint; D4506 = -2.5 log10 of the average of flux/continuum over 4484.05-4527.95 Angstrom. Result -0.05 mag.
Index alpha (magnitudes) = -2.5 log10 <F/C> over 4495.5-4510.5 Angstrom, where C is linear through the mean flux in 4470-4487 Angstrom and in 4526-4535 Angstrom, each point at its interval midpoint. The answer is -0.09 mag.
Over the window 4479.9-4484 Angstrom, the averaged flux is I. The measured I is 12.2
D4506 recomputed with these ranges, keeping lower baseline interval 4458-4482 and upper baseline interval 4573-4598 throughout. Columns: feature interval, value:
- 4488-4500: -0.05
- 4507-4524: -0.06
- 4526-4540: 0.05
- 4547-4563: 0.01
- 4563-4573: -0.01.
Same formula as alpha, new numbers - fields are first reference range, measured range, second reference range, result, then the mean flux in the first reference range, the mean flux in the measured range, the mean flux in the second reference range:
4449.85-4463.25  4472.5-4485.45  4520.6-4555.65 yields -0.042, 11.9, 12.4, 12.2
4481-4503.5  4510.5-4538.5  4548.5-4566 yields 0.016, 12.8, 12.4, 12.4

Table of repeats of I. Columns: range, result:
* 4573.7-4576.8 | 13.5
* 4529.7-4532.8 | 12.2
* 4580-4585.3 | 12.1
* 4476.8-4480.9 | 12.8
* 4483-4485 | 12.4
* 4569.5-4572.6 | 12.5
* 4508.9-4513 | 13.6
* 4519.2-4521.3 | 12.5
